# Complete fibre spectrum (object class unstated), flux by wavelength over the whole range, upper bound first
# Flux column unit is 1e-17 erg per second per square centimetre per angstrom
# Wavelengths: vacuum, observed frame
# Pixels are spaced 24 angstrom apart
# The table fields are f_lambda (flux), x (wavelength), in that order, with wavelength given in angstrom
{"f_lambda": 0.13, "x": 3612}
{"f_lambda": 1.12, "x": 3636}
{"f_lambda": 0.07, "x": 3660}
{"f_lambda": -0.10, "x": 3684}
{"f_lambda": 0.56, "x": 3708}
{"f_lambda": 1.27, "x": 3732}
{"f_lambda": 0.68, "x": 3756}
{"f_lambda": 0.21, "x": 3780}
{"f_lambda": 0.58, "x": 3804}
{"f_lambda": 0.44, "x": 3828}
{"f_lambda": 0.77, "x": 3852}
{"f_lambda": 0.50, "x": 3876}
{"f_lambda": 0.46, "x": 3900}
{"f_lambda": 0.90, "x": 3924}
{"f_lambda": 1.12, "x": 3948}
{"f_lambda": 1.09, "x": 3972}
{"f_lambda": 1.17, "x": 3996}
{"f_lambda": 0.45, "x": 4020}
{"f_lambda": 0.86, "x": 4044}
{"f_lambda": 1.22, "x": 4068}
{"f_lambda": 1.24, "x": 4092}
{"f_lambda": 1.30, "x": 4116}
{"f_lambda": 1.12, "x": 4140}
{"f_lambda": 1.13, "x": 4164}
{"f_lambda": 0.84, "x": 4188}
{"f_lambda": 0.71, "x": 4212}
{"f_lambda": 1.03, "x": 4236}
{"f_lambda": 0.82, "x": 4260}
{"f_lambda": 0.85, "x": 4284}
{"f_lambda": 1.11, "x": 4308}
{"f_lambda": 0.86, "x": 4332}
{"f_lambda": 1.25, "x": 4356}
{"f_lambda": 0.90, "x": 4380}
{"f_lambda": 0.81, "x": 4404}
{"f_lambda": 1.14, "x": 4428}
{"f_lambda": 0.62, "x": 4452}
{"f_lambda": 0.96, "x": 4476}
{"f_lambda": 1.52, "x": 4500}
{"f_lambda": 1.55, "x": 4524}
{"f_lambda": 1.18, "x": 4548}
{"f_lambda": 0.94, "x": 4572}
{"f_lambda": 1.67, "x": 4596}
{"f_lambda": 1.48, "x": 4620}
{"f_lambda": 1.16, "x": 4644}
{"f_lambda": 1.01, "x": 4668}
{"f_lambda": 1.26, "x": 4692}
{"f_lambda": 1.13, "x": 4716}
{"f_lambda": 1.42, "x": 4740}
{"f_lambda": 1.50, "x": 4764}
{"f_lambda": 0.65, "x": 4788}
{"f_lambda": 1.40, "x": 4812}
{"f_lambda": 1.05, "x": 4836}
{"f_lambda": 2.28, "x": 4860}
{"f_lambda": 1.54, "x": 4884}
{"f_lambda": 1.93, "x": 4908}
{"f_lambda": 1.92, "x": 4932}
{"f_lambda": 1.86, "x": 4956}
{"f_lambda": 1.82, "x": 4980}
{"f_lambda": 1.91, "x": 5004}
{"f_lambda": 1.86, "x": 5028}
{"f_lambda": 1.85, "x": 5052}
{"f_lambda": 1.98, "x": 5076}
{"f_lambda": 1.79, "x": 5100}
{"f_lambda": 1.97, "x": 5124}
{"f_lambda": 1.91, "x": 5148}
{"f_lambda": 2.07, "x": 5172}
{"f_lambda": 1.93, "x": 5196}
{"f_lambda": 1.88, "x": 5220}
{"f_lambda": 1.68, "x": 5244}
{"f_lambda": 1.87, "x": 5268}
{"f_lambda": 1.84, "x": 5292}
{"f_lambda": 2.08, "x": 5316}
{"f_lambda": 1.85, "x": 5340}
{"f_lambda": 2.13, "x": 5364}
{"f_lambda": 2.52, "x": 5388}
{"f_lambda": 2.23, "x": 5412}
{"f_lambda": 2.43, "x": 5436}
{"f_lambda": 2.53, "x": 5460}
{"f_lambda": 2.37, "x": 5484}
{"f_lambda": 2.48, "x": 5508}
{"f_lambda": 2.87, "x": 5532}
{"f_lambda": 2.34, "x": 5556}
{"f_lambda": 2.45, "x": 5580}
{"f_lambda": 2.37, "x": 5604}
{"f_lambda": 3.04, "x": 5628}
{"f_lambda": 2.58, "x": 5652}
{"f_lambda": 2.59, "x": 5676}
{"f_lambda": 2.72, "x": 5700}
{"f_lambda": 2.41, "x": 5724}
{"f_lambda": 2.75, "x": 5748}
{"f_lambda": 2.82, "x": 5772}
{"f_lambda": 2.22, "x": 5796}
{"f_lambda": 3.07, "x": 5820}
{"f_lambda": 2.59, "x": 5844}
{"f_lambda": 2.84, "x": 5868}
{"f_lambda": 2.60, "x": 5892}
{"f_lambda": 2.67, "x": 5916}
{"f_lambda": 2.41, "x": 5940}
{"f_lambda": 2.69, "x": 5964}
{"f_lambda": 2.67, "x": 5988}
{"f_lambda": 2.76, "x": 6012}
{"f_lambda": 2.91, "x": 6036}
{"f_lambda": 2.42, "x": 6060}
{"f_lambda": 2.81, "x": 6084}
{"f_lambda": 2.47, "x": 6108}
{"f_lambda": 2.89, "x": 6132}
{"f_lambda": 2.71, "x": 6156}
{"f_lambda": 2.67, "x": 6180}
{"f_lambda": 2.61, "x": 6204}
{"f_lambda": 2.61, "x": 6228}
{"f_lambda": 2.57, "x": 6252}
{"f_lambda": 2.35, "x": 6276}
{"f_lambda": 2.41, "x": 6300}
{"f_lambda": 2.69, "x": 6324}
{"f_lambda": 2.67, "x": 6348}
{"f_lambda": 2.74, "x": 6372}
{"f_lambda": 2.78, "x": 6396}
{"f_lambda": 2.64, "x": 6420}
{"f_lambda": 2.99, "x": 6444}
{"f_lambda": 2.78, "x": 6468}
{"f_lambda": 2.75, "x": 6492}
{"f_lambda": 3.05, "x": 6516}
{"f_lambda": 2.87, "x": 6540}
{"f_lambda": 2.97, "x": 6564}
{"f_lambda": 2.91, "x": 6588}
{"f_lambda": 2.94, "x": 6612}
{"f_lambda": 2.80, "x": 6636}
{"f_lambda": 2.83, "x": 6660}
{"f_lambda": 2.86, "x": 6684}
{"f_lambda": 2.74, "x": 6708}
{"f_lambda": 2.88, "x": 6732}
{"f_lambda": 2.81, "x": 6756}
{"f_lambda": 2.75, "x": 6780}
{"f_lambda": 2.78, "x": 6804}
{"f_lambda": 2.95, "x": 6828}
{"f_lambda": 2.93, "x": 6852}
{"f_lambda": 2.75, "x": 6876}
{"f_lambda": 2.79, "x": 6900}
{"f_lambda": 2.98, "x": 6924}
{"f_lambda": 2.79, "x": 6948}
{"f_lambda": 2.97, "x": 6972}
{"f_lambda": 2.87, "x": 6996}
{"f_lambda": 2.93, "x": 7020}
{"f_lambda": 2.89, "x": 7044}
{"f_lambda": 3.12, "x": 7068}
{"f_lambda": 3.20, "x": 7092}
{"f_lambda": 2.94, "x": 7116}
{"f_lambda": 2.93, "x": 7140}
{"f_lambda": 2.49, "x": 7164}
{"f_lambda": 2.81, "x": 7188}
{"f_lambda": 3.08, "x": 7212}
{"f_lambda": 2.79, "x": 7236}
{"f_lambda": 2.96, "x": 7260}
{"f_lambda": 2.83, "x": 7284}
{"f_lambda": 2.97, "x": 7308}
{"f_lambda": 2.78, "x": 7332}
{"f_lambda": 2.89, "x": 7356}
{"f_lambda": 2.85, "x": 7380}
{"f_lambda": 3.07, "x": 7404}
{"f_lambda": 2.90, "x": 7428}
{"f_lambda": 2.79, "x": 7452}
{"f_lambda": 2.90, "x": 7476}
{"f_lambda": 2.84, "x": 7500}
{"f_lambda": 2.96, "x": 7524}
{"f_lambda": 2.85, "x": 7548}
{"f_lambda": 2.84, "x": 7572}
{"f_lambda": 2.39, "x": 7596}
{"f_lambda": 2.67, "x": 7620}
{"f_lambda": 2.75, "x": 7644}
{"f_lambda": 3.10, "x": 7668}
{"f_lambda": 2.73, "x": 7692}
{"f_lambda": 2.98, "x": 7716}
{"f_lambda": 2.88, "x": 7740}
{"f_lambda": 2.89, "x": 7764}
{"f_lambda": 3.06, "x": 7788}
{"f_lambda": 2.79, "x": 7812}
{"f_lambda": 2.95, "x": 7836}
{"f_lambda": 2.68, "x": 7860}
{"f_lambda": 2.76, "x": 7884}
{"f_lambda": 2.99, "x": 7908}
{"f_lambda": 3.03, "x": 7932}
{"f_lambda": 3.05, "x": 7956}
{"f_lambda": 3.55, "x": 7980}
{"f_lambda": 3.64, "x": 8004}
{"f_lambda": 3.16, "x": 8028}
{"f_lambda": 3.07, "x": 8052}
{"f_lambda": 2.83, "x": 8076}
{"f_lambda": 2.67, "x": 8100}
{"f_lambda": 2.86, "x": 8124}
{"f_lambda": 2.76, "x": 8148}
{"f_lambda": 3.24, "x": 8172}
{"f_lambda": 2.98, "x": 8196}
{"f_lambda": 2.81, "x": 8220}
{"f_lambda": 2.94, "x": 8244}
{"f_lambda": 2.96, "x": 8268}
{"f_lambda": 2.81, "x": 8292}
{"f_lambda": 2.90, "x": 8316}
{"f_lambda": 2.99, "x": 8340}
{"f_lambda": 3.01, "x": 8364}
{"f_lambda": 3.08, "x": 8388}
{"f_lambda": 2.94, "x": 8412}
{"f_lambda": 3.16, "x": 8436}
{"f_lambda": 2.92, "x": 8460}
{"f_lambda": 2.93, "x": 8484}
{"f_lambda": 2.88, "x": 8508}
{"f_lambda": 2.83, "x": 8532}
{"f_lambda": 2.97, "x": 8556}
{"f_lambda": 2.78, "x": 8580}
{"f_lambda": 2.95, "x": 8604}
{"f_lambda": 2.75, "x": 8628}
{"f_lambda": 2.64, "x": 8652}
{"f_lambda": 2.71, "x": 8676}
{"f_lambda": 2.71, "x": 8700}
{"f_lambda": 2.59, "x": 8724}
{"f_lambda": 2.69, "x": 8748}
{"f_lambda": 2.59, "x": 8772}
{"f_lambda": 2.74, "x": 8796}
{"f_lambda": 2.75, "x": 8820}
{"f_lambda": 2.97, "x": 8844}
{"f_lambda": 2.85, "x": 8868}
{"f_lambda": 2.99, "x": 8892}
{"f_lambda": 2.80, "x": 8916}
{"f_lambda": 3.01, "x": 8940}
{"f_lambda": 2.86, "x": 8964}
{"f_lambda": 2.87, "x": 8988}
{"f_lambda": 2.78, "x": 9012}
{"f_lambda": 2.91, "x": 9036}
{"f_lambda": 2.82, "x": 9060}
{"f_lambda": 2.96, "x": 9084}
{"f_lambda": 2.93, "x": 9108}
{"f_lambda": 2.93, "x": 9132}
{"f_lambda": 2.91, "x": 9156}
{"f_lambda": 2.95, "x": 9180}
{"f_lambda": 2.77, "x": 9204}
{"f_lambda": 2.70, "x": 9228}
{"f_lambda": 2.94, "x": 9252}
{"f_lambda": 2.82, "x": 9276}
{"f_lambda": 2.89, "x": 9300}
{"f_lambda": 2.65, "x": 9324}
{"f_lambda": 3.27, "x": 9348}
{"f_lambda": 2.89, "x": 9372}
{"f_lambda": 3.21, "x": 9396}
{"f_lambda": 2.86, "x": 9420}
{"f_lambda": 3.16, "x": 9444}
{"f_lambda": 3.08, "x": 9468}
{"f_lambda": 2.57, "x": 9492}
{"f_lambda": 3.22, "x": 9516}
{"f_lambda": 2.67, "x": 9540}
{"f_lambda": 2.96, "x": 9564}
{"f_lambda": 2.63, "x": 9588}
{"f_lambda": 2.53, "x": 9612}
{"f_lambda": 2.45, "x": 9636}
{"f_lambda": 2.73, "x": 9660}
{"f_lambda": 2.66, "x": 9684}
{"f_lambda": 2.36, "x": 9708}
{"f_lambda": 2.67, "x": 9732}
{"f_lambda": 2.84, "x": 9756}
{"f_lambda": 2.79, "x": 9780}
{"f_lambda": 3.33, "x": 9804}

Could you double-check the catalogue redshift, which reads 0.22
